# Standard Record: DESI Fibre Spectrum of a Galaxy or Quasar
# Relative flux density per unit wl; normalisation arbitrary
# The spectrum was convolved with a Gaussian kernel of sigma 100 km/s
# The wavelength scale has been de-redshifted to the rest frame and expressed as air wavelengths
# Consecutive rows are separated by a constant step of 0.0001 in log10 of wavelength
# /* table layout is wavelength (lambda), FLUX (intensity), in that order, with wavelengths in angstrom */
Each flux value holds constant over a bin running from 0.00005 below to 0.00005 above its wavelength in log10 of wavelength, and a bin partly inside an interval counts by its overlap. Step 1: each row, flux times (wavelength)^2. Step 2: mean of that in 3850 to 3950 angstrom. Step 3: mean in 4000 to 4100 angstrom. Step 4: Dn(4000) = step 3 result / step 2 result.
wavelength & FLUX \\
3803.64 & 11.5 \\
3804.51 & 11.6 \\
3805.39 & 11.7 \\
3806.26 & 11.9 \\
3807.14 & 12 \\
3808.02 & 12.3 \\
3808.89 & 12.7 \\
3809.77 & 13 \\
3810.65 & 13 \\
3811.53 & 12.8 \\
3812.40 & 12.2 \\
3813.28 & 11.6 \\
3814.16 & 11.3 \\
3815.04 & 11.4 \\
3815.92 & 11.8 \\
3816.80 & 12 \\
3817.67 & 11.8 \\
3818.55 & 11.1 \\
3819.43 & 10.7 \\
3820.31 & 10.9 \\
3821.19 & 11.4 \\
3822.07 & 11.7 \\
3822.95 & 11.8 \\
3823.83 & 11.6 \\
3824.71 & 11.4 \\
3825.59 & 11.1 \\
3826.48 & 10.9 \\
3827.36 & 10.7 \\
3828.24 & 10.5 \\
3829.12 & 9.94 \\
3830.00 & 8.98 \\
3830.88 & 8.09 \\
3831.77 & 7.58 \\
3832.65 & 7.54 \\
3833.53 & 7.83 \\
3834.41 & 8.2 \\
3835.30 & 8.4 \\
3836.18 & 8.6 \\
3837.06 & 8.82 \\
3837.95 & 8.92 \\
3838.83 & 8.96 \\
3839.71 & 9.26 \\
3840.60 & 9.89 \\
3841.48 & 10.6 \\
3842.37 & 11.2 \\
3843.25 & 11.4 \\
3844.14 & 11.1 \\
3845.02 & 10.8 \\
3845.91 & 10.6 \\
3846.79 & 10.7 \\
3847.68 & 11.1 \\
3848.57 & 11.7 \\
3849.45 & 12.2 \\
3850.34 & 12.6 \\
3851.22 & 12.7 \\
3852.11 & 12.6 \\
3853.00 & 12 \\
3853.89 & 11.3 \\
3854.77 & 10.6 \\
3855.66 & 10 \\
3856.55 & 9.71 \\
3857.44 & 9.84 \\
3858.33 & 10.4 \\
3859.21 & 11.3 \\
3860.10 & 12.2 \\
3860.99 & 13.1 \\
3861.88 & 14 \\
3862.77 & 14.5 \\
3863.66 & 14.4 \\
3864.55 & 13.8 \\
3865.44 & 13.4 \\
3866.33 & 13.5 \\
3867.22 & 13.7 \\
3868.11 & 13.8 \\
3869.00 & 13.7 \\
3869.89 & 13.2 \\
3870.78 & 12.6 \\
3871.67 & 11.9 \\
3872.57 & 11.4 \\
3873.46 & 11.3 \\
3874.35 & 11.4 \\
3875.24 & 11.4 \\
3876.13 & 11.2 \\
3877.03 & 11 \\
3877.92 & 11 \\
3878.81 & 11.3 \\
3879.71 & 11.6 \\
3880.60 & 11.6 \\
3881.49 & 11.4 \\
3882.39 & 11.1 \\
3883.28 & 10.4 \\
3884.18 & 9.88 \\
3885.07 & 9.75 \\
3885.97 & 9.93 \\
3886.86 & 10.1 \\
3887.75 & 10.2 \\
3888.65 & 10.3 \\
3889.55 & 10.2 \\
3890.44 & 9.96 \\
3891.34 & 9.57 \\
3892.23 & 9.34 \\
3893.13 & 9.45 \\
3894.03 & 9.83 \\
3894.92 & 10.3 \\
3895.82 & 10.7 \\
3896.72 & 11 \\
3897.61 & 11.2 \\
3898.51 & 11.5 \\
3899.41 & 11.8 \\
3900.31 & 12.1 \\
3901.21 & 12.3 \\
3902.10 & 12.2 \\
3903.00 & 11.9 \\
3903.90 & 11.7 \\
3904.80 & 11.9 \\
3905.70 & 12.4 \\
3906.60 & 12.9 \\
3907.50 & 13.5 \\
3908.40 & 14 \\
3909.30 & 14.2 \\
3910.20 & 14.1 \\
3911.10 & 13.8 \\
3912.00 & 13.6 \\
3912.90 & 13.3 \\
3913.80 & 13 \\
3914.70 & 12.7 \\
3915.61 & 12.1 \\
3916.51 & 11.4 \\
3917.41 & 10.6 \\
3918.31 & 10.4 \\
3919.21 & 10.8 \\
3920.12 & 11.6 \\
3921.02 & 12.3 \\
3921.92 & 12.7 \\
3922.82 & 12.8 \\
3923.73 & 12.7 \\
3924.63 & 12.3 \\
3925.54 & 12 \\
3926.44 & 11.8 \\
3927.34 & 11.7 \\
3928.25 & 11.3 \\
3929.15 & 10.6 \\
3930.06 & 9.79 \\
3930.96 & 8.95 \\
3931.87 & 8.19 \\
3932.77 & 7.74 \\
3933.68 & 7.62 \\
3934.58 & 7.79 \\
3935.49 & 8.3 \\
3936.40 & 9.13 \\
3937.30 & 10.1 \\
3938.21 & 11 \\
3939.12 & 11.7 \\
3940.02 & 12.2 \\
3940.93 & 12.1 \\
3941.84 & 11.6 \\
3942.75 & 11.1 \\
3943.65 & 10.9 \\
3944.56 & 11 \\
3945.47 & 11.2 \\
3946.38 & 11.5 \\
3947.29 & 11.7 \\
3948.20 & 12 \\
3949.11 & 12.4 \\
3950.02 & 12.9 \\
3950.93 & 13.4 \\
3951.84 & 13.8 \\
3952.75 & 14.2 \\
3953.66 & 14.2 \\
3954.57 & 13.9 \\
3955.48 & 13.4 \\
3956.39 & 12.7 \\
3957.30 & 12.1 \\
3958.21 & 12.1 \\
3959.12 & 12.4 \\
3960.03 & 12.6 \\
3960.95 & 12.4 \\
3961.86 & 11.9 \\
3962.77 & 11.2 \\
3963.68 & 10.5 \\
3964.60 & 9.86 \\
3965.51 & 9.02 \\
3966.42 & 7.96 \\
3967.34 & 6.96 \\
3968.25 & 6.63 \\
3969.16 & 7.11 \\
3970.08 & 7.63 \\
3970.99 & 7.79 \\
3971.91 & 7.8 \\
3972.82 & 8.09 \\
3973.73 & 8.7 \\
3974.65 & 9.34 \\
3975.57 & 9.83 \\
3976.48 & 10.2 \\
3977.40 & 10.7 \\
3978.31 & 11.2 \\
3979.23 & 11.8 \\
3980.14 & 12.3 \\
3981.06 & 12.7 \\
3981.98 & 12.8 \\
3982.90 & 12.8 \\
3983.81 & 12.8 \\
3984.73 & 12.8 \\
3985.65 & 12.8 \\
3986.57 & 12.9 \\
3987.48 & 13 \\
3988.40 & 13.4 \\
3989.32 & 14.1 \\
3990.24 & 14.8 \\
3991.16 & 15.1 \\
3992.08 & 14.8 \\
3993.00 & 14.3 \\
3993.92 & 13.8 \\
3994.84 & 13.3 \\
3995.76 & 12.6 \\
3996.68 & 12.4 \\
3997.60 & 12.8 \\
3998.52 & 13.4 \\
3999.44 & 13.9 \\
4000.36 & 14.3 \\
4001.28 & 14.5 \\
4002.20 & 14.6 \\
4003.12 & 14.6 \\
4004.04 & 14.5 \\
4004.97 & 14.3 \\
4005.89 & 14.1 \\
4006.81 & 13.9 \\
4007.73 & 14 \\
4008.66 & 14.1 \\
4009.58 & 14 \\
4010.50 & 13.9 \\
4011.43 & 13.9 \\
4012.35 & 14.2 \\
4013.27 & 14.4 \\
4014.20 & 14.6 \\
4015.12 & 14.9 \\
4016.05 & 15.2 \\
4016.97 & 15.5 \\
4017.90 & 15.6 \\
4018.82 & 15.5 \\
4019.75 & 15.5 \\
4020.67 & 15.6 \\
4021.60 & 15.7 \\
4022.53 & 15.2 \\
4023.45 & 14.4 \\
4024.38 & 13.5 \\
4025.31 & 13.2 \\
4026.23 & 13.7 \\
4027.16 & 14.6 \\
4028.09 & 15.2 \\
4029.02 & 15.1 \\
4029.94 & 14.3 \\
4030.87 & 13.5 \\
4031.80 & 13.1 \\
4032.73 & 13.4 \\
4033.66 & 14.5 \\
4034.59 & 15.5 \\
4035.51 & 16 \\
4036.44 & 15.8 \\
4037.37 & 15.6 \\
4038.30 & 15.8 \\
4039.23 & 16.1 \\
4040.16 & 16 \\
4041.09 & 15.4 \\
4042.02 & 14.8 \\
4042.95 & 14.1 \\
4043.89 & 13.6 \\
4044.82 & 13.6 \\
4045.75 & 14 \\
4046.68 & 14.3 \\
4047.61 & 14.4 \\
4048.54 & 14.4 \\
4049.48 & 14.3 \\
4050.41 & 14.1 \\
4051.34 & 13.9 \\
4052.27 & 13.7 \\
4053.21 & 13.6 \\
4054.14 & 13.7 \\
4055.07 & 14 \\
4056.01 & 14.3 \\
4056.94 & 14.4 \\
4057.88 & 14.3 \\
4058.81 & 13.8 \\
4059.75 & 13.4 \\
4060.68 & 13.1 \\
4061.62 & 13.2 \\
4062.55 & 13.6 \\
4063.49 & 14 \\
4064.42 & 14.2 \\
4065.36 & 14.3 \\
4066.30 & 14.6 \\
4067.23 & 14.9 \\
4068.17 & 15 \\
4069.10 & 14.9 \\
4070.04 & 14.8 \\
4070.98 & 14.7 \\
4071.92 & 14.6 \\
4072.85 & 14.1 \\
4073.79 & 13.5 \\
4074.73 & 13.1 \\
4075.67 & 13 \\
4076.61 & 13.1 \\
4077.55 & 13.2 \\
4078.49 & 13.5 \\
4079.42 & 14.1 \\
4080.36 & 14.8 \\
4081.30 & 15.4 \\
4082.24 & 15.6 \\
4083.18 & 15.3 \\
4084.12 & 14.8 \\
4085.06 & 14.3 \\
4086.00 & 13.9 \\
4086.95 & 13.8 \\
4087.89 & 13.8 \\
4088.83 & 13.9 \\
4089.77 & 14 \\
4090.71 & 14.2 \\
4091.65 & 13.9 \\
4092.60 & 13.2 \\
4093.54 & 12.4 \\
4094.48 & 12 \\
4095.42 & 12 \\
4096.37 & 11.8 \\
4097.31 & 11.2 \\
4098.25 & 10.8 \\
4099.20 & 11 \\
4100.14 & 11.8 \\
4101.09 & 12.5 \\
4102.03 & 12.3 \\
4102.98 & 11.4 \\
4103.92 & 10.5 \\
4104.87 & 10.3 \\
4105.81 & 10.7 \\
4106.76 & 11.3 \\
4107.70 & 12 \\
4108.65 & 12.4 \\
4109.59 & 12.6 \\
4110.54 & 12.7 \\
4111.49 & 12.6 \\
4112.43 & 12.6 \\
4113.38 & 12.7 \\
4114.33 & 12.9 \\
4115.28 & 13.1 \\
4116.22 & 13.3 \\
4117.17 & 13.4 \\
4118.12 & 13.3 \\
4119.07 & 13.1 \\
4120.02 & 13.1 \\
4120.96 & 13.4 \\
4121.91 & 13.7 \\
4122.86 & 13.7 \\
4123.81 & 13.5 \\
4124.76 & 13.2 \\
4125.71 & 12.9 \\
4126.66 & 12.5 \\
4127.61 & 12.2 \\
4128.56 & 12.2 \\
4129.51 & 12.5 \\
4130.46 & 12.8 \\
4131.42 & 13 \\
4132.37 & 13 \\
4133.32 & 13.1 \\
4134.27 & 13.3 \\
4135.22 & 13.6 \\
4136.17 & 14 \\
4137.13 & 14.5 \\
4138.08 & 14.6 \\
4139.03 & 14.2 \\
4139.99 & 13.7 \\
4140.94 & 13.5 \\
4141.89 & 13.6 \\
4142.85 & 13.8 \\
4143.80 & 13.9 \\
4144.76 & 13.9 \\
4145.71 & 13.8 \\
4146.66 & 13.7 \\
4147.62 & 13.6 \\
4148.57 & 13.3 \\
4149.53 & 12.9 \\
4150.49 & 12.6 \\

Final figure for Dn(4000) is 1.3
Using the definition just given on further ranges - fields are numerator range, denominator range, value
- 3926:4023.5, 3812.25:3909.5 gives 1.16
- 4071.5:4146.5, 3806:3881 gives 1.33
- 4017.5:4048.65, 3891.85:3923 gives 1.31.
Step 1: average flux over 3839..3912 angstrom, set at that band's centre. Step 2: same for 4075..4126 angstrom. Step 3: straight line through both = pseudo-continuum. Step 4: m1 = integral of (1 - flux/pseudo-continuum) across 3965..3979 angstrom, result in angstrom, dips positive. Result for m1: 4.1 angstrom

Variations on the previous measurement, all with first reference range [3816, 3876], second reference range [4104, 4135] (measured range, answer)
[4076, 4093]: -2.24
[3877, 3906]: 1.38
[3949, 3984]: 2.45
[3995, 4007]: -1.79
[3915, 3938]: 1.98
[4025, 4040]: -3.13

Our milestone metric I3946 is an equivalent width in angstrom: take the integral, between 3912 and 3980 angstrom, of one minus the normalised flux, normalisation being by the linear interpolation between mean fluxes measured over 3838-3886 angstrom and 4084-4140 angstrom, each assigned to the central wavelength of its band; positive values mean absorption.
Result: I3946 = 6.0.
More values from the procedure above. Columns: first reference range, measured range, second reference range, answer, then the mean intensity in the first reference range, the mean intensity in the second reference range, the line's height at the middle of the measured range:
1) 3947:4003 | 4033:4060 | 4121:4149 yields -4.1 angstrom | 11.9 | 13.4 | 12.6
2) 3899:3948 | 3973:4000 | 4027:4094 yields 0.5 angstrom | 11.5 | 14.3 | 12.8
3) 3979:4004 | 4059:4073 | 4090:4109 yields -2.1 angstrom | 13.5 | 11.9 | 12.4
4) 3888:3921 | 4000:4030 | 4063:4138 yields -4.8 angstrom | 11.7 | 13.2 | 12.6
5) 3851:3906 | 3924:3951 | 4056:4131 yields 2.7 angstrom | 11.5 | 13.2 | 12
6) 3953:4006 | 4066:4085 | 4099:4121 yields -3.3 angstrom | 12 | 12.3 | 12.2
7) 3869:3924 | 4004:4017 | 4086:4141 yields -2.2 angstrom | 11.6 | 12.8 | 12.2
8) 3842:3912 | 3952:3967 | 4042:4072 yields 1.0 angstrom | 11.7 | 14.1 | 12.8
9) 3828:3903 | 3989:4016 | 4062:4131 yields -4.0 angstrom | 11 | 13.2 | 12.3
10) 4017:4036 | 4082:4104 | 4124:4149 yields 1.5 angstrom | 14.7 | 13.4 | 13.9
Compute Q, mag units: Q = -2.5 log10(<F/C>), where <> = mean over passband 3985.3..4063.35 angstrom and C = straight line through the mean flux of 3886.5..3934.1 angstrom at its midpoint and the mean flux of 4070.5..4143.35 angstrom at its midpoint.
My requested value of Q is -0.15 mag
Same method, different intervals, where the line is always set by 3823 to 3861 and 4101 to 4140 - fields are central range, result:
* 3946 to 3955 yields -0.15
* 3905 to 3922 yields -0.15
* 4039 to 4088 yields -0.16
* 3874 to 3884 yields -0.05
